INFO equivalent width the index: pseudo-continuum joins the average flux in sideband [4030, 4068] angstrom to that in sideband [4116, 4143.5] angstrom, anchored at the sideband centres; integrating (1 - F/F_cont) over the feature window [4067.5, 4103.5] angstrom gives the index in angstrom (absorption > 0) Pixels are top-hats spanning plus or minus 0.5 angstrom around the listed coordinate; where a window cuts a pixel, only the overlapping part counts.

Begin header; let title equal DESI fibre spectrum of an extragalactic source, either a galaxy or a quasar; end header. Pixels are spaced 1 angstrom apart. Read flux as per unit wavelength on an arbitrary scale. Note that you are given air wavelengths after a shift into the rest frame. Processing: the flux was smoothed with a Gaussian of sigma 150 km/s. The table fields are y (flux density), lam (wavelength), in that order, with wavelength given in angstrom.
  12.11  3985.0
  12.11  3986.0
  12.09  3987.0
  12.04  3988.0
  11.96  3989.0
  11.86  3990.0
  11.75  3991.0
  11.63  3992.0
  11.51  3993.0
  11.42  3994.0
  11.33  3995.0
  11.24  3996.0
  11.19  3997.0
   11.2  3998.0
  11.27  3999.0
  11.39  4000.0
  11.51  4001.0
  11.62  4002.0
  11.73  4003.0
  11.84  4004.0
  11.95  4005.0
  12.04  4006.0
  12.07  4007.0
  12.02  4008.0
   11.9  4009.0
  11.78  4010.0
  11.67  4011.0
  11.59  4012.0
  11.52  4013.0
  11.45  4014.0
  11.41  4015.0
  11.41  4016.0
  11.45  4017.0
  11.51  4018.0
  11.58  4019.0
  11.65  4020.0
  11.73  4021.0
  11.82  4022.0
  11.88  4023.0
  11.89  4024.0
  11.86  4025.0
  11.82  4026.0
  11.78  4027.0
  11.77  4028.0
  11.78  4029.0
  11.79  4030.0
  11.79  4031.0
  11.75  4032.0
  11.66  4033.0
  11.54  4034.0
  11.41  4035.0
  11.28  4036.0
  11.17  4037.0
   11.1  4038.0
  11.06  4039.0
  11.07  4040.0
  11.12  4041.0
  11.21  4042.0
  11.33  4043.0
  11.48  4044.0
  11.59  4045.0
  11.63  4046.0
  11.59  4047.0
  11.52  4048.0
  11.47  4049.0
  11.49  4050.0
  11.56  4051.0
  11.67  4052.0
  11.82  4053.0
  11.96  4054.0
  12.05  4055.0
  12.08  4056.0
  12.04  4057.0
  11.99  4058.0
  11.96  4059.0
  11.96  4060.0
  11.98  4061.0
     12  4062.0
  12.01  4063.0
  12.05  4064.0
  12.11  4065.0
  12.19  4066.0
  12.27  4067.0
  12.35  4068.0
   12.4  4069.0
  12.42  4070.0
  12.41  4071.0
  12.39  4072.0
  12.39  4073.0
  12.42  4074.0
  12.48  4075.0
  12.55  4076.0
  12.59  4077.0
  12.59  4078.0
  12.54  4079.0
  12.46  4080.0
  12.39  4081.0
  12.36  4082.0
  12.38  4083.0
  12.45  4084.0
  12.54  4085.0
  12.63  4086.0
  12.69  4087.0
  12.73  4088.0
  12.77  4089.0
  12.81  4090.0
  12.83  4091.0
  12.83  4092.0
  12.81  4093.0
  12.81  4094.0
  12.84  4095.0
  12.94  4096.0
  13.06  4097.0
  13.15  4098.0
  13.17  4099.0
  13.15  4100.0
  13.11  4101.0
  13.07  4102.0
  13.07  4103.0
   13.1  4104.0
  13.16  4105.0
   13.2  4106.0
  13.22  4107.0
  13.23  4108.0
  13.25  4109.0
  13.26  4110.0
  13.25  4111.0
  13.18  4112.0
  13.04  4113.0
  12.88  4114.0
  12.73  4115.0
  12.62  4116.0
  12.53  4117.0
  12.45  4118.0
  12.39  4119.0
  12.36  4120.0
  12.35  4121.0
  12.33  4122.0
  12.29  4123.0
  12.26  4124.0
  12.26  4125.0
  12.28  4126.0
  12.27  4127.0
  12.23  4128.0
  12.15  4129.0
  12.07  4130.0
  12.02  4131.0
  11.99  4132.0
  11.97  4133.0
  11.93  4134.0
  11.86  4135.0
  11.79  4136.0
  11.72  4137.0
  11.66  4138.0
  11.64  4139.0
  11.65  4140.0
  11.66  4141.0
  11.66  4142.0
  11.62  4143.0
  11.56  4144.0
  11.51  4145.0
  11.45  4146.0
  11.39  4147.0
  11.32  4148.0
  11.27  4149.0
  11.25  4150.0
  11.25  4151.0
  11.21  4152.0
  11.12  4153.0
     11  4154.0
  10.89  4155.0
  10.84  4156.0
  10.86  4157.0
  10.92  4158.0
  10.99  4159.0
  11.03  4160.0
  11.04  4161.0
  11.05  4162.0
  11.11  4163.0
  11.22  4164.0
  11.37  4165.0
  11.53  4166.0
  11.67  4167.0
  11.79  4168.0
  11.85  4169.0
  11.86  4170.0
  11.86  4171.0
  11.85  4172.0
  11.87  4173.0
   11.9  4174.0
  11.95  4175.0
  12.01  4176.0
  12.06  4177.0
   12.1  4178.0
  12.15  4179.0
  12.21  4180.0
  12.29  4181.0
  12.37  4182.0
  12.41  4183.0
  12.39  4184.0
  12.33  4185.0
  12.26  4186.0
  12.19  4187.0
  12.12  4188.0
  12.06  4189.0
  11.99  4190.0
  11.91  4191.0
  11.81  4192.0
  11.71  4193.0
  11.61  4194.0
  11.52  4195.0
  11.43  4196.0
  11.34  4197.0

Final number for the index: -2.5 angstrom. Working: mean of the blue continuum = 11.7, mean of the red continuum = 12.1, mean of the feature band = 12.7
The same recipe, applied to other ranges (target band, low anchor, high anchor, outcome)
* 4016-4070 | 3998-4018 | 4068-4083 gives 1.5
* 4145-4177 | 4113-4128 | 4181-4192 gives 2.3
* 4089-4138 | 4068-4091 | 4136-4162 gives -2.9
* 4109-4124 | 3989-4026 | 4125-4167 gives -1.5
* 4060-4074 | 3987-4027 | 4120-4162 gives -0.7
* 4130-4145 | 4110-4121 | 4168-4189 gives 0.9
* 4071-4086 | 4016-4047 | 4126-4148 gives -1.0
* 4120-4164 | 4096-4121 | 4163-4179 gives 2.6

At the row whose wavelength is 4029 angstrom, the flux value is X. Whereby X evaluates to 11.78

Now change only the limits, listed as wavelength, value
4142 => 11.66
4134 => 11.93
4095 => 12.84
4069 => 12.4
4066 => 12.19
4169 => 11.85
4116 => 12.62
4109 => 13.25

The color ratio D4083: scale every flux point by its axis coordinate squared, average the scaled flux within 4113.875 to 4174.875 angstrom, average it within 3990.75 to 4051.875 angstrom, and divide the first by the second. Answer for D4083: 1.1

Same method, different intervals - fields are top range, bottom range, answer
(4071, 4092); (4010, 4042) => 1.12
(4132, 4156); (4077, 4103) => 0.92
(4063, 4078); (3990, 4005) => 1.11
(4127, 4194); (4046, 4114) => 0.97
